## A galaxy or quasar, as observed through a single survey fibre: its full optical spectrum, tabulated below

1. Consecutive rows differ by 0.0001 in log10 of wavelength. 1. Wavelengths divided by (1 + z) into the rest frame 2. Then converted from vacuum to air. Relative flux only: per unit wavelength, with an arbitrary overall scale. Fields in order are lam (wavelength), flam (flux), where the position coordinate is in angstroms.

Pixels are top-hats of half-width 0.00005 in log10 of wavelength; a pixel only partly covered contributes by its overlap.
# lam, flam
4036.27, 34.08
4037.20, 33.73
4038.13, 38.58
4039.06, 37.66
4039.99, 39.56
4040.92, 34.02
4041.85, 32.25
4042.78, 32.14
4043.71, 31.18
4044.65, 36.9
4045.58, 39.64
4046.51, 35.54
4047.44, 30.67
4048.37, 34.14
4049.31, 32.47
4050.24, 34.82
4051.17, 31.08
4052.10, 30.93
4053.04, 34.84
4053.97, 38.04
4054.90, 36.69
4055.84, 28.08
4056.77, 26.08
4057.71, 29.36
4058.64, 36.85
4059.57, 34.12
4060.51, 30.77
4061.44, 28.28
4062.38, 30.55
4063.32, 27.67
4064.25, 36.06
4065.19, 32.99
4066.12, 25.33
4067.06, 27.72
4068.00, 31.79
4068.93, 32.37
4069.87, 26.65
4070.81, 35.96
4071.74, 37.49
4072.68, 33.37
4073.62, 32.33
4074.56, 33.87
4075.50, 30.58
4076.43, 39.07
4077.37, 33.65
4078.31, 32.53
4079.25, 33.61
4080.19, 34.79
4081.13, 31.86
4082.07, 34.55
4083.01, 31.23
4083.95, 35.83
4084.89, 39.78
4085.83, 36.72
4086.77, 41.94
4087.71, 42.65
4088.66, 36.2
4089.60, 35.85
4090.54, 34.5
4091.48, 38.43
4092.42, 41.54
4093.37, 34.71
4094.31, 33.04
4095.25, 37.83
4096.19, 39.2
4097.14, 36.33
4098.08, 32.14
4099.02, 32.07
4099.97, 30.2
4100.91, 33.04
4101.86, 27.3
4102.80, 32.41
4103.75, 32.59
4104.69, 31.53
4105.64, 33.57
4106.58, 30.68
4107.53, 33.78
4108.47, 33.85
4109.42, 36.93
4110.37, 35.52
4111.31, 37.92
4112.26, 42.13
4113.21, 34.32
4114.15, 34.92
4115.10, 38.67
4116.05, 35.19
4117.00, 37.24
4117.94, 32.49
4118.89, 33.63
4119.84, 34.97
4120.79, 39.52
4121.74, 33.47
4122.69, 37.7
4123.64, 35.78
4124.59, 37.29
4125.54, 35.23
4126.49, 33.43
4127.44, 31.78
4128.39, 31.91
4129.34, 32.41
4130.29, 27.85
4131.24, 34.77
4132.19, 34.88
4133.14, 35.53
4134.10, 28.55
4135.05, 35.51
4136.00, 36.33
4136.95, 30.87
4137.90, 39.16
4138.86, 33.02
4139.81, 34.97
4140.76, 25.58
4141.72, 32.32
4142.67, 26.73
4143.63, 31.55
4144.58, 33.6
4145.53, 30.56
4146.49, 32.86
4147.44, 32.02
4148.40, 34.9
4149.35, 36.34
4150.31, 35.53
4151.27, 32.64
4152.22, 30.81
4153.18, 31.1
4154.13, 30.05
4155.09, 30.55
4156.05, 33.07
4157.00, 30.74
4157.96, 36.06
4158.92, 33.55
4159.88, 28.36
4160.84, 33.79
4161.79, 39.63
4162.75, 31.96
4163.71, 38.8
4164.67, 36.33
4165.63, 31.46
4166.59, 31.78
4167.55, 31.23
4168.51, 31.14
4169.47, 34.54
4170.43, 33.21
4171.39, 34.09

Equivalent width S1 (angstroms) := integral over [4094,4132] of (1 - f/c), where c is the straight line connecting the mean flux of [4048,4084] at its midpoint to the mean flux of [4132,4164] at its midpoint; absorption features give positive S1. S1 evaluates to -1.9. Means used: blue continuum 32.5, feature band 34.4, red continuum 32.9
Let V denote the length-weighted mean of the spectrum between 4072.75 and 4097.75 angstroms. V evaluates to 35.8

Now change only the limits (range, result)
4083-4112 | 35.2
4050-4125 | 34.1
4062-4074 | 31.6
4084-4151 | 34.5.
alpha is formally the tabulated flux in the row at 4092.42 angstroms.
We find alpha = 41.54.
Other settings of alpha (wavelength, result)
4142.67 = 26.73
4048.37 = 34.14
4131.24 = 34.77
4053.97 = 38.04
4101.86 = 27.3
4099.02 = 32.07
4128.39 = 31.91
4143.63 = 31.55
